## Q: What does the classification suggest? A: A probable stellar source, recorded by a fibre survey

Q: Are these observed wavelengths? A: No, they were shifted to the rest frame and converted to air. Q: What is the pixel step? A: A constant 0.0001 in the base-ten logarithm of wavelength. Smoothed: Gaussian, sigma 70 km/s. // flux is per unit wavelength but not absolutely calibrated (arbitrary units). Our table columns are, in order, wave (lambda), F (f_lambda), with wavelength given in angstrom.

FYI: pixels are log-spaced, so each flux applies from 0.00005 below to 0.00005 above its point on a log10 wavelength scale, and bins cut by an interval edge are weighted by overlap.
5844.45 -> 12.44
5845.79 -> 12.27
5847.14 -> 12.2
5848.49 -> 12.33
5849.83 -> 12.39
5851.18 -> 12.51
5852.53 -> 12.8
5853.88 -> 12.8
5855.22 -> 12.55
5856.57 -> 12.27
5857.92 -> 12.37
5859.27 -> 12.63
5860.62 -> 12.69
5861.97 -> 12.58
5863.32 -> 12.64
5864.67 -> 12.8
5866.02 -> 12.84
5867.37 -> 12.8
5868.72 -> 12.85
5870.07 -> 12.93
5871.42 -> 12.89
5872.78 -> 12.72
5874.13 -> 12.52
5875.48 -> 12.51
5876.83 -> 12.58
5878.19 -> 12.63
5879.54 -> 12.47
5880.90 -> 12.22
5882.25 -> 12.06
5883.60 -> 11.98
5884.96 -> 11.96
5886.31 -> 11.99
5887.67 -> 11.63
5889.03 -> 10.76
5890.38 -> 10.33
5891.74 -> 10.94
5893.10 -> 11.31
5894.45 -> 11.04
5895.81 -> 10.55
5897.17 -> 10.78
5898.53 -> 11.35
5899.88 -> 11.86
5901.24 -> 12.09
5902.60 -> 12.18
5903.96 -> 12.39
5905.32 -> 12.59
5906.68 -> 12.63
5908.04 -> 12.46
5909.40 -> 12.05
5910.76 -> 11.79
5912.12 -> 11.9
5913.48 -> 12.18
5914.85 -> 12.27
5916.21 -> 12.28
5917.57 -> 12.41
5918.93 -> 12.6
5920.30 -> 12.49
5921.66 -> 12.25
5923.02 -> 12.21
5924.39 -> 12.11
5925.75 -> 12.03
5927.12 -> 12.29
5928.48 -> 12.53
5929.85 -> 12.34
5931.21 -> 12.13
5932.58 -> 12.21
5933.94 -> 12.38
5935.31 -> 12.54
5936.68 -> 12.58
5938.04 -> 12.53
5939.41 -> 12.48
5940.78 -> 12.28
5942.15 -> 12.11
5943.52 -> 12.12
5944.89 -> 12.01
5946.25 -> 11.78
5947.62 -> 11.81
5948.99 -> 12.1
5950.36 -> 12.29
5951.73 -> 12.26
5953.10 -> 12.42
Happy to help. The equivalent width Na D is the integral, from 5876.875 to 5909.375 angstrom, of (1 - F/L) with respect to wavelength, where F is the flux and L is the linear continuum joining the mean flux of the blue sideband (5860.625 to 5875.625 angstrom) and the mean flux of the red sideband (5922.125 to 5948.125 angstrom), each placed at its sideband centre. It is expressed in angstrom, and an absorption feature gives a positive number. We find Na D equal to 2.0 angstrom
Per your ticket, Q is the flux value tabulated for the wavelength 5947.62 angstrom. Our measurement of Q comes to 11.81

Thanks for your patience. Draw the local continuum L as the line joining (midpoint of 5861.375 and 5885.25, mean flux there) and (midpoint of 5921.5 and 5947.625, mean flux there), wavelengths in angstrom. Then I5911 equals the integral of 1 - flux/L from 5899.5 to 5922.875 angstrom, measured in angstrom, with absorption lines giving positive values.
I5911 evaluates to 0.2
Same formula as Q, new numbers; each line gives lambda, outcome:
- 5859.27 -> 12.63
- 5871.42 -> 12.89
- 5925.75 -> 12.03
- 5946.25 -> 11.78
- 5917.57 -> 12.41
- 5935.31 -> 12.54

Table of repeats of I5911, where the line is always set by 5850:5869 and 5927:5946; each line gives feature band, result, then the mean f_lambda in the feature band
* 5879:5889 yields 0.5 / 11.9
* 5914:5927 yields 0.1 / 12.3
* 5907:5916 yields 0.2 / 12.1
